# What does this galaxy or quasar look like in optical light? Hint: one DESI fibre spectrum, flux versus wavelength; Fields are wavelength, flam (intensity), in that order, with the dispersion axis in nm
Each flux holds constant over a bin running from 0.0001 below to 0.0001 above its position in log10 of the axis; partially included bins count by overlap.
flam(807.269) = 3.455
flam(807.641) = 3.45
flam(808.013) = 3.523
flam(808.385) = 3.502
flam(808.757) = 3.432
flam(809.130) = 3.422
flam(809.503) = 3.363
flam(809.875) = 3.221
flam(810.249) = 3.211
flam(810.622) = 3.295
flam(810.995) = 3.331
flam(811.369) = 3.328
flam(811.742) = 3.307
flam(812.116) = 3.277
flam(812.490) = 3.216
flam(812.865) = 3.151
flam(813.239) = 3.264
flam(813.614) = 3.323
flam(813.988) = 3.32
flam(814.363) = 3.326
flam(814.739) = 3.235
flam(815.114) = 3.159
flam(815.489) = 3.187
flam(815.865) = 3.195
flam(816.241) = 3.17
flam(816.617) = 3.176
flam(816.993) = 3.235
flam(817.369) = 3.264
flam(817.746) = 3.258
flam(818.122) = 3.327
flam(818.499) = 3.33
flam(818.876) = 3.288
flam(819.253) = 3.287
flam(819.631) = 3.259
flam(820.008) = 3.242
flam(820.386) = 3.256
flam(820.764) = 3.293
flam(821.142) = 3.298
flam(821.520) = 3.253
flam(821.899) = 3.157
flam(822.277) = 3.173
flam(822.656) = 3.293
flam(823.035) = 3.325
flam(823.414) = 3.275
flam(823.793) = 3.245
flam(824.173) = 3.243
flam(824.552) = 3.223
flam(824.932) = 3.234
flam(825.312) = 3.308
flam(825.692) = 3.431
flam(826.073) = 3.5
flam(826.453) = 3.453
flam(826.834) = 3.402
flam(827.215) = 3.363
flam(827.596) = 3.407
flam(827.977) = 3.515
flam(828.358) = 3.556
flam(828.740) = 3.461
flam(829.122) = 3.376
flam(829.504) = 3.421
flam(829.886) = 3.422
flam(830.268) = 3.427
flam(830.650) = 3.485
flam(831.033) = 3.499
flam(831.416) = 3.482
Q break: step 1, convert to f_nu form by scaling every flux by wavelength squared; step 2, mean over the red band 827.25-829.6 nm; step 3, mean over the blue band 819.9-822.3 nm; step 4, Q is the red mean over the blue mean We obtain 1.08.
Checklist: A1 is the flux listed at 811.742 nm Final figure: 3.307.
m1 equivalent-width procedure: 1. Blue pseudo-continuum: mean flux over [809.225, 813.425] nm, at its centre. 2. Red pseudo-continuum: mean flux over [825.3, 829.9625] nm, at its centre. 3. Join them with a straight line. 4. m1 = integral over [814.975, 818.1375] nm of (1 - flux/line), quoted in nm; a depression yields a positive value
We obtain 0.106 nm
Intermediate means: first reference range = 3.27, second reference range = 3.44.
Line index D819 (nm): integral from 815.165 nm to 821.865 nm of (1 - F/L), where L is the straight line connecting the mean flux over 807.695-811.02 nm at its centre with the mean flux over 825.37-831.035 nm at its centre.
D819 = 0.31 nm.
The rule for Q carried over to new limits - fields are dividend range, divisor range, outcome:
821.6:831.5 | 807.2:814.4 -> 1.05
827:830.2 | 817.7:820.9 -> 1.07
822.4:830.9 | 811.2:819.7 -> 1.07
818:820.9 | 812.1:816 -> 1.03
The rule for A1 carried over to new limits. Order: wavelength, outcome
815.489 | 3.187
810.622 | 3.295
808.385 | 3.502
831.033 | 3.499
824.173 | 3.243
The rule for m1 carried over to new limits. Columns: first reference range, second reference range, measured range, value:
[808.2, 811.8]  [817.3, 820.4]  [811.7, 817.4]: 0.13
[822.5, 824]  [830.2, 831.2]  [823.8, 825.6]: 0.03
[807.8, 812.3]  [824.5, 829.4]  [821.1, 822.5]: 0.07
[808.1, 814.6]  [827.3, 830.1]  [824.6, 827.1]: 0.03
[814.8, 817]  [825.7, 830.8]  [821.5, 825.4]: 0.11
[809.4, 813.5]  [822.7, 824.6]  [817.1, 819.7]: -0.02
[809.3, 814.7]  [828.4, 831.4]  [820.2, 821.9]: 0.05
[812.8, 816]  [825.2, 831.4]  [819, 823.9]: 0.13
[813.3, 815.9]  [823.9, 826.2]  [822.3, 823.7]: 0.01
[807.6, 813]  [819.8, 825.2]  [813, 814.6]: 0.00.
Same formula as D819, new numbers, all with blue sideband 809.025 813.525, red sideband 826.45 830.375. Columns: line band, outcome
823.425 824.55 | 0.05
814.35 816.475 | 0.07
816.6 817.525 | 0.03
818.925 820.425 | 0.04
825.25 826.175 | 0.00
